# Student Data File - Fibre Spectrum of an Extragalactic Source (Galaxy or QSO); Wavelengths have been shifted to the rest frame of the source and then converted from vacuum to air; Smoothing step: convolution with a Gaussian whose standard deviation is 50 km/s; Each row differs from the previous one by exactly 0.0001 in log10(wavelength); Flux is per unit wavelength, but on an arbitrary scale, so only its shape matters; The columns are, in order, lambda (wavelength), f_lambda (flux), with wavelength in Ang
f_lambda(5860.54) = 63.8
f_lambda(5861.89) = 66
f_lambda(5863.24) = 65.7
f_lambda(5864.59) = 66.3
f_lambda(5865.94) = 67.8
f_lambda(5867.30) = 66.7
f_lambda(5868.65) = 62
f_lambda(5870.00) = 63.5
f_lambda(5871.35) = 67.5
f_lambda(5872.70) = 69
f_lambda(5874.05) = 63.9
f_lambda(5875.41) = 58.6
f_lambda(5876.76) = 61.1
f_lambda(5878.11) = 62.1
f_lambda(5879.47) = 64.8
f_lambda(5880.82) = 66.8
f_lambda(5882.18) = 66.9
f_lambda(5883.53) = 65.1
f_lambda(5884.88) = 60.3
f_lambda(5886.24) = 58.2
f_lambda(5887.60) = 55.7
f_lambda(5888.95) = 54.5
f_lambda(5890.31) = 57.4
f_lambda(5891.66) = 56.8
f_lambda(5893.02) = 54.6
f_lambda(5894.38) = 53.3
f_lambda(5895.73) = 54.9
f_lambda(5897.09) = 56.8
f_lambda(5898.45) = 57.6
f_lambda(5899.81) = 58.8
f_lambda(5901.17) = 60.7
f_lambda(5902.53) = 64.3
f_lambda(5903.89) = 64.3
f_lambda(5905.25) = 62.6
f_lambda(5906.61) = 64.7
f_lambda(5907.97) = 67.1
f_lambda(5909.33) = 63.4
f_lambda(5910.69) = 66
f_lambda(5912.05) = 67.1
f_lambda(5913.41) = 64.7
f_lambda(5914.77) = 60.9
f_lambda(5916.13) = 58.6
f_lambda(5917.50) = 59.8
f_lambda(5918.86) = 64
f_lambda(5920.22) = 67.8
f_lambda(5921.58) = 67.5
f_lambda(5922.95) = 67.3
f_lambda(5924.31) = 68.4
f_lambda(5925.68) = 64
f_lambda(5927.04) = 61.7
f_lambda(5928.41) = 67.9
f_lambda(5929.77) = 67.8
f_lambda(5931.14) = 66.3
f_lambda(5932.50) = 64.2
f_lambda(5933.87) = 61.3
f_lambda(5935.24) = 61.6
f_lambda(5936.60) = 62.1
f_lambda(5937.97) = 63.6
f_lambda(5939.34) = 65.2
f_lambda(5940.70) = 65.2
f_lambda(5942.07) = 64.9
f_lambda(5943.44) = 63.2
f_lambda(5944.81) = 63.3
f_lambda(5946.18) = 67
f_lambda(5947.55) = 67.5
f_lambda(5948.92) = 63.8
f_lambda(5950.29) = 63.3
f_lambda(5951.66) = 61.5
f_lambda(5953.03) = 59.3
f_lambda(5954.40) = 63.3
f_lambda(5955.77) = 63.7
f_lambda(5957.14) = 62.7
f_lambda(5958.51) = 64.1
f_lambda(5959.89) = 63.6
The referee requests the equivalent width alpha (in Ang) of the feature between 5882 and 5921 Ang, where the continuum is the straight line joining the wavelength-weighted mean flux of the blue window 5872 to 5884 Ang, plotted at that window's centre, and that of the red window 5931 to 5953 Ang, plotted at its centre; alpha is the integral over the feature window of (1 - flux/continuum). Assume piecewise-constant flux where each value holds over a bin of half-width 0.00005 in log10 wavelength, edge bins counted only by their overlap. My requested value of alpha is 2.0 Ang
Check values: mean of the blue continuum 64.2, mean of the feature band 60.9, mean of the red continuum 63.8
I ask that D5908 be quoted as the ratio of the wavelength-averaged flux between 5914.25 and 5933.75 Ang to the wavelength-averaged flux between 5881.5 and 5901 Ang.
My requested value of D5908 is 1.11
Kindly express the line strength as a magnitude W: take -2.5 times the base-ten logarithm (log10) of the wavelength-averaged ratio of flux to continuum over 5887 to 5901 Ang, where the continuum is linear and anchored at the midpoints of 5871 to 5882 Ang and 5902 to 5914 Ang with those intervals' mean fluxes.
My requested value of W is 0.151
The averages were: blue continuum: 64.2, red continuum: 64.9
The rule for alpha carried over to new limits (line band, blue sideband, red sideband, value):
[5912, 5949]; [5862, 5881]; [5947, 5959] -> -0.5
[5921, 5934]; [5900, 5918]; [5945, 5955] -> -0.5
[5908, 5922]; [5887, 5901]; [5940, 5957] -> -1.2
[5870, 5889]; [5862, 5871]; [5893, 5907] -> 0.1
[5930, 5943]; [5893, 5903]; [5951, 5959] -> -0.7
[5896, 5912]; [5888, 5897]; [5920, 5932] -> -0.8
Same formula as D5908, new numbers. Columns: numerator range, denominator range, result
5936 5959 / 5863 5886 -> 0.99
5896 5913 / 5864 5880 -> 0.97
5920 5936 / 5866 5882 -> 1.02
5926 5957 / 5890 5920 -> 1.05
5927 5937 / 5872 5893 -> 1.05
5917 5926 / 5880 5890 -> 1.08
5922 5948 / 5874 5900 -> 1.09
